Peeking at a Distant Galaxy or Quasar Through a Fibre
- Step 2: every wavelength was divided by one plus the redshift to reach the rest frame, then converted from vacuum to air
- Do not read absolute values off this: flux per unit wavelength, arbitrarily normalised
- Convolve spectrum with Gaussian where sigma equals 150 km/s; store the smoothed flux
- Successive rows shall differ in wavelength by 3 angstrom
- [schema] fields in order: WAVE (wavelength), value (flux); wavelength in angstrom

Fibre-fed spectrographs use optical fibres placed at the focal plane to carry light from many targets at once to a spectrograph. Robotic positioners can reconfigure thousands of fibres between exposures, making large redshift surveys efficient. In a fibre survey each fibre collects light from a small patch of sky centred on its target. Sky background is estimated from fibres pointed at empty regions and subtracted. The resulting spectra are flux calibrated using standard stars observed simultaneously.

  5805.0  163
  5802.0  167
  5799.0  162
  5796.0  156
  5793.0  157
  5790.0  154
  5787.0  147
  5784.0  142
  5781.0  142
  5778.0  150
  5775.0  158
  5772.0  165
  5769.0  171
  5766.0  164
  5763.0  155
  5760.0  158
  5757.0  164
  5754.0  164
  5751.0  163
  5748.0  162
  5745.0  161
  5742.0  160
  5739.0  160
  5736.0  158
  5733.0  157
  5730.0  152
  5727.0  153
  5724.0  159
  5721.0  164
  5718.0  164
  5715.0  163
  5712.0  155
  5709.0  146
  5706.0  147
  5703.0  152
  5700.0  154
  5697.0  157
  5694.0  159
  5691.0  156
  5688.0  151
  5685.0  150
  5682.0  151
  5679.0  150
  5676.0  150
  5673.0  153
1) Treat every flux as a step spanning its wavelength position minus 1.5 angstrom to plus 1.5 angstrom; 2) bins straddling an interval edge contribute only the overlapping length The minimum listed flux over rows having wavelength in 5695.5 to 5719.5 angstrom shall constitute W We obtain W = 146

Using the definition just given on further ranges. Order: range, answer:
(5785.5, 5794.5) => 147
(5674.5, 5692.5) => 150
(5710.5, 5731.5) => 152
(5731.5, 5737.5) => 157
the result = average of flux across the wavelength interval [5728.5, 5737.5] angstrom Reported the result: 156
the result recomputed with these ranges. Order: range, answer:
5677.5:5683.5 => 150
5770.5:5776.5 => 162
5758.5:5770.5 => 162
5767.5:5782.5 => 157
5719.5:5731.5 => 157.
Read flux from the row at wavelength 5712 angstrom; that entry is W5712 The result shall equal 155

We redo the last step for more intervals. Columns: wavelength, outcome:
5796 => 156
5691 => 156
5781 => 142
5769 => 171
